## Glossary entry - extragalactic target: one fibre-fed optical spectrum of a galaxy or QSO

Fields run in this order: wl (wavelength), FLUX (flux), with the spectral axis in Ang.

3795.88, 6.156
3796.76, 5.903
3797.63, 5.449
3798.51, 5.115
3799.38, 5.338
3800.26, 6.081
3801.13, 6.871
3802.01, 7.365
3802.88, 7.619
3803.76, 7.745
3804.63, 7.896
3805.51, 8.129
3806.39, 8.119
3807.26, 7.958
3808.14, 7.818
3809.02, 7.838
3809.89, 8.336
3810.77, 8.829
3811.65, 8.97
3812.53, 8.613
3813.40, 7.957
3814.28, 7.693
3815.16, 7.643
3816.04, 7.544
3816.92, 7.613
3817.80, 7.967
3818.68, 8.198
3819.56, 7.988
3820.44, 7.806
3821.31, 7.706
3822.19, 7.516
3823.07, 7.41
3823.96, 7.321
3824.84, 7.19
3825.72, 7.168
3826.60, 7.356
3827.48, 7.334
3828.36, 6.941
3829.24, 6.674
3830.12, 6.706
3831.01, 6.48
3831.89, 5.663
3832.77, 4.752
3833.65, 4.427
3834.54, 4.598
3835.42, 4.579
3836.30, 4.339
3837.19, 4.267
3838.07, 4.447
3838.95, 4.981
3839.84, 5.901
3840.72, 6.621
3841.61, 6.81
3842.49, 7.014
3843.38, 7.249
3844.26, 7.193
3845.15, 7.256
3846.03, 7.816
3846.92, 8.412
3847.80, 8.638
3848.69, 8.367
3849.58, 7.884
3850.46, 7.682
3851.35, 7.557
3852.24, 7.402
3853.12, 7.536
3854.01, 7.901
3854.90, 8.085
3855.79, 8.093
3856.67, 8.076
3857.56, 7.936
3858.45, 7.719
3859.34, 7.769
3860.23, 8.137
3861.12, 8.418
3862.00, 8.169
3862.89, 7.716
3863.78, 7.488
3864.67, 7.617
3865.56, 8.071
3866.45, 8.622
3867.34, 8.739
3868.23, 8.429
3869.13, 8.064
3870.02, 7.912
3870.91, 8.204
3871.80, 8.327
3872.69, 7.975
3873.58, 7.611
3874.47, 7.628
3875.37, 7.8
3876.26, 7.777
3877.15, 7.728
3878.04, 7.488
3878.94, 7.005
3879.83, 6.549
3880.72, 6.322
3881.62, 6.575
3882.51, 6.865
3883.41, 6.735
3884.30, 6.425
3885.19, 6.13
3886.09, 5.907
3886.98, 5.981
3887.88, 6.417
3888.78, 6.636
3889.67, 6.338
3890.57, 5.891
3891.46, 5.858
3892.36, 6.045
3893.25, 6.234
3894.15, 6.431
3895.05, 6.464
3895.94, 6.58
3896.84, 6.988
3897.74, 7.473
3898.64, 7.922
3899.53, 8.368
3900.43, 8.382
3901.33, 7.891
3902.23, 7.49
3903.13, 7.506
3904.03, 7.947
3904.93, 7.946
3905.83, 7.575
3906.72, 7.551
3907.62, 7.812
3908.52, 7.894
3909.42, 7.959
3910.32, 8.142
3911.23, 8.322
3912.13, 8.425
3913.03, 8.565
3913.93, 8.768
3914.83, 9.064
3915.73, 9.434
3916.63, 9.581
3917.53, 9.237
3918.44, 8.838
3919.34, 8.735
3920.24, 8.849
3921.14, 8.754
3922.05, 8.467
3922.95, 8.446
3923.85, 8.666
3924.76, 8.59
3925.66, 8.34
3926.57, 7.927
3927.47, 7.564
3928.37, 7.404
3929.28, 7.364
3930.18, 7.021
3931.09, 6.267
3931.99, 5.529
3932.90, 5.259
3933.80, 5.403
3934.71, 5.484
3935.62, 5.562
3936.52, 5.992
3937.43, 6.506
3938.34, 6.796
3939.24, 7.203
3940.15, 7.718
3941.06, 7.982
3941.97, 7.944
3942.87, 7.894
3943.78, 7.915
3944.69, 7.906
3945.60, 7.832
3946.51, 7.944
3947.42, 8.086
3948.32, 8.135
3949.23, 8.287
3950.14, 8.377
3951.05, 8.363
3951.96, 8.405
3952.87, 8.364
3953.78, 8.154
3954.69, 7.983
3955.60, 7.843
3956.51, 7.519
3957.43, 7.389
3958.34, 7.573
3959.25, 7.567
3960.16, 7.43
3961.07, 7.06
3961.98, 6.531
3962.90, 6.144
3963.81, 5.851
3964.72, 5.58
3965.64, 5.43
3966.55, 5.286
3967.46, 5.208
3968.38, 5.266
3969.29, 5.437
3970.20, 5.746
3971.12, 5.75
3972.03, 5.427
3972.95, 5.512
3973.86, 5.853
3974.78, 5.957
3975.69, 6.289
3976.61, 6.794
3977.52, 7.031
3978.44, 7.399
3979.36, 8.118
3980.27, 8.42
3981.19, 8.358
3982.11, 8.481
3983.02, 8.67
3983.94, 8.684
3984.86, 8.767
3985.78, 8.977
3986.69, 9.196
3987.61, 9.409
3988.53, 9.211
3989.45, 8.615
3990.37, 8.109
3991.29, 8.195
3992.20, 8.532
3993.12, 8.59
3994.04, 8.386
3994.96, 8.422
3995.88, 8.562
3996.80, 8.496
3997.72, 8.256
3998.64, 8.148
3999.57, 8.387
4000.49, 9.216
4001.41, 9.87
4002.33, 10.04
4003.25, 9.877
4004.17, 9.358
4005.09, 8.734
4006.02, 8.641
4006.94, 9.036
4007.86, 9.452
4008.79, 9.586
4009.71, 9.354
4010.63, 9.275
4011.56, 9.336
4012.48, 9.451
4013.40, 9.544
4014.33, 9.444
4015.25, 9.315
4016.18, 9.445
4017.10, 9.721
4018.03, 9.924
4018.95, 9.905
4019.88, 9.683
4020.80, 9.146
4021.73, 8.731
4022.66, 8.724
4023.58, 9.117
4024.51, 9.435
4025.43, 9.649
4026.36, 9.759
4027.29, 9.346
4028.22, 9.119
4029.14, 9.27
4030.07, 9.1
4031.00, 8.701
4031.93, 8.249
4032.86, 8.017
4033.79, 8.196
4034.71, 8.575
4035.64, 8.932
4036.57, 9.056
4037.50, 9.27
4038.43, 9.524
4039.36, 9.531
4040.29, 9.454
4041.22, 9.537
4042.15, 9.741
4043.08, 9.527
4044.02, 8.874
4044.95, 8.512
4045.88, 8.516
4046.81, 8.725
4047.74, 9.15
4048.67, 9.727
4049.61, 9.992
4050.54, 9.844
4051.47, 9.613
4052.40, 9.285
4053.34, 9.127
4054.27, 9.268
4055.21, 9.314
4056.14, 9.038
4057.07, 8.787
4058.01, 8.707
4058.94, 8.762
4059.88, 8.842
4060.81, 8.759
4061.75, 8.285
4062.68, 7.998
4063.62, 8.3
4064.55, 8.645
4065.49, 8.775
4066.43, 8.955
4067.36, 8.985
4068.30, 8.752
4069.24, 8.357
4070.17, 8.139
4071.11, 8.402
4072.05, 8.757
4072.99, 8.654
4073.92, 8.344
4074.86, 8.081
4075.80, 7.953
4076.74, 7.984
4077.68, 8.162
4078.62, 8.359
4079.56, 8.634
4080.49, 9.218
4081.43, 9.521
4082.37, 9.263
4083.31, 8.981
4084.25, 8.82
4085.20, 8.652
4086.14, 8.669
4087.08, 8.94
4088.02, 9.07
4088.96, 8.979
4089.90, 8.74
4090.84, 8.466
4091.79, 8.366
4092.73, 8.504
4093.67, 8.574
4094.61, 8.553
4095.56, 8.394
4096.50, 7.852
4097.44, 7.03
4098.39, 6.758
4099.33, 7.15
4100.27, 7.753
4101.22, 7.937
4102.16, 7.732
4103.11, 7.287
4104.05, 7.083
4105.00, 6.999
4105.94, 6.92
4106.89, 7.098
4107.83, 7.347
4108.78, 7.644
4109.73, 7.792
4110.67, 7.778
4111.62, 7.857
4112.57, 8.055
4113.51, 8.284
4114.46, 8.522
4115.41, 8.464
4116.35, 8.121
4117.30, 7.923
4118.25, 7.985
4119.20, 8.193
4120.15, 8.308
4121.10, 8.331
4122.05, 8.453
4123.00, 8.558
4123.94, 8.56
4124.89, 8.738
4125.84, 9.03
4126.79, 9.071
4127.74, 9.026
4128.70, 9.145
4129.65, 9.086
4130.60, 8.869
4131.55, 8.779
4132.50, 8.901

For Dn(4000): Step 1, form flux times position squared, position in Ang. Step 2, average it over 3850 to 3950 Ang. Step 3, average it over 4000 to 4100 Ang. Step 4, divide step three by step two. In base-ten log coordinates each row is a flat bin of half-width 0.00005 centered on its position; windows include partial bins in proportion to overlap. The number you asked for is 1.27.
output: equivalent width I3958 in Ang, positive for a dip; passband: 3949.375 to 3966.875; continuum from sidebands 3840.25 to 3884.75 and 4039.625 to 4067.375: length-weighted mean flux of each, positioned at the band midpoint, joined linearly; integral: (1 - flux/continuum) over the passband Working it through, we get 2.3 Ang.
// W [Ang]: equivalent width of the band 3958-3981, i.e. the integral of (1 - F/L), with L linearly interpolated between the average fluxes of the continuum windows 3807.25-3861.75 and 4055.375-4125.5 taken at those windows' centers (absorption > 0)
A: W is 4.2 Ang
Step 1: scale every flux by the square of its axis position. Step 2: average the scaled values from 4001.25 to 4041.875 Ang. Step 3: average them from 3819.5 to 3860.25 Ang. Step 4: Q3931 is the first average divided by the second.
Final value 1.46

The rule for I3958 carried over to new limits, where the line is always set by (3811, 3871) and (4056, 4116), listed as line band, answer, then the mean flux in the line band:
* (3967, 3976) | 2.5 Ang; 5.64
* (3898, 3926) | -2.9 Ang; 8.37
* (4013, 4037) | -3.3 Ang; 9.16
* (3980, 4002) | -2.2 Ang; 8.67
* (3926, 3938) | 1.9 Ang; 6.42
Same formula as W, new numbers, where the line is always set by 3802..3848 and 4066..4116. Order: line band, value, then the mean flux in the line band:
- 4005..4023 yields -3.3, 9.33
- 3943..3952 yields -0.6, 8.1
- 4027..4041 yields -1.7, 8.96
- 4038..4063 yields -3.4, 9.13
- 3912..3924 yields -2.2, 8.87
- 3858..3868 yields -1.1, 8.05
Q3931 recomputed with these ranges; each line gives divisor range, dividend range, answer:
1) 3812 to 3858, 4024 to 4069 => 1.43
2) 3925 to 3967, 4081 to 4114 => 1.21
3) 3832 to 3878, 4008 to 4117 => 1.33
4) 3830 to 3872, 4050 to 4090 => 1.36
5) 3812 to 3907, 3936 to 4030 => 1.20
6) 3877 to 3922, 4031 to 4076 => 1.28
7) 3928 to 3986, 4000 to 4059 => 1.36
